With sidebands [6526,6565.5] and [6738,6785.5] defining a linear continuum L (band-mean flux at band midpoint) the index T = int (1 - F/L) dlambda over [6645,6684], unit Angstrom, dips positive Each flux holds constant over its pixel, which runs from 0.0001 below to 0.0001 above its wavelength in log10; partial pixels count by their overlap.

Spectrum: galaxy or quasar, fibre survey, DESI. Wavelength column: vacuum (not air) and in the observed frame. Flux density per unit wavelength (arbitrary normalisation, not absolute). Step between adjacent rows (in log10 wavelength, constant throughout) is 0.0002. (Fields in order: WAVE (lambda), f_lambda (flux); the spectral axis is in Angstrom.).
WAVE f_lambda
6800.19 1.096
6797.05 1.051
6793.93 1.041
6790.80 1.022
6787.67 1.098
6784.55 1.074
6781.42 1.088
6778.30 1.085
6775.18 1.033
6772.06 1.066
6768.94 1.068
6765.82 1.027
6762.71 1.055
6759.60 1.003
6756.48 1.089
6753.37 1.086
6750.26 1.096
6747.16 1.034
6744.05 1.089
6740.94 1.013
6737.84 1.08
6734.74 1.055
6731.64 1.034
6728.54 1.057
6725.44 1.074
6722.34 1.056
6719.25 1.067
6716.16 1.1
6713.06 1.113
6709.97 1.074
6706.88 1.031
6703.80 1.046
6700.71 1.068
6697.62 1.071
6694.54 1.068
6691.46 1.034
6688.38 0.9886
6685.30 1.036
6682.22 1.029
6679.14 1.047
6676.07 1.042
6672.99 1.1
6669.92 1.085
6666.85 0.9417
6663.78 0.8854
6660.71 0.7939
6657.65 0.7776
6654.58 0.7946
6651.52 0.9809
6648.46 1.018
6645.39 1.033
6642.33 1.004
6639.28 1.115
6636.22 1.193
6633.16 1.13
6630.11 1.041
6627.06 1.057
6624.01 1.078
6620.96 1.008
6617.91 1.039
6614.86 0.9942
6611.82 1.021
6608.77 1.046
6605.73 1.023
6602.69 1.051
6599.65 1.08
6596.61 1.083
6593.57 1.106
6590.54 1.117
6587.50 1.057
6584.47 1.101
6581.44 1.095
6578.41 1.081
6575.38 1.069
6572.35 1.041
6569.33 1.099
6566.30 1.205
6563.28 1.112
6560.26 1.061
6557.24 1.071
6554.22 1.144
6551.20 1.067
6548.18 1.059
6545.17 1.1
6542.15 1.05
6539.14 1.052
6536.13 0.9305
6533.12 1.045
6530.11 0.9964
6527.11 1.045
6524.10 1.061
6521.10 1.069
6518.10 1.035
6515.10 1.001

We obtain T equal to 3.6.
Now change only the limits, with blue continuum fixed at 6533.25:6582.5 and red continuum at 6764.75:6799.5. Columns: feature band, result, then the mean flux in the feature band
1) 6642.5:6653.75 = 0.77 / 0.996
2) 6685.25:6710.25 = 0.49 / 1.05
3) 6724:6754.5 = 0.06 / 1.06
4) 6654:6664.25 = 2.51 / 0.807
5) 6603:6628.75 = 0.91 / 1.03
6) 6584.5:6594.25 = -0.18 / 1.09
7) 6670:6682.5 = 0.09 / 1.06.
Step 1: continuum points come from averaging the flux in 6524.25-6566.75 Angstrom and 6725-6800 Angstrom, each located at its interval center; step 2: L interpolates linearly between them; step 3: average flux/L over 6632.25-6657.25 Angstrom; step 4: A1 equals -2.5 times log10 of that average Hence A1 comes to 0.04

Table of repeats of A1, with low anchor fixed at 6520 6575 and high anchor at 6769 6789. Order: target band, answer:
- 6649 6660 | 0.23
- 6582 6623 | 0.01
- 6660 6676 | 0.10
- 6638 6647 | 0.02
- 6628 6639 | -0.05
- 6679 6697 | 0.04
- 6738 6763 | 0.01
